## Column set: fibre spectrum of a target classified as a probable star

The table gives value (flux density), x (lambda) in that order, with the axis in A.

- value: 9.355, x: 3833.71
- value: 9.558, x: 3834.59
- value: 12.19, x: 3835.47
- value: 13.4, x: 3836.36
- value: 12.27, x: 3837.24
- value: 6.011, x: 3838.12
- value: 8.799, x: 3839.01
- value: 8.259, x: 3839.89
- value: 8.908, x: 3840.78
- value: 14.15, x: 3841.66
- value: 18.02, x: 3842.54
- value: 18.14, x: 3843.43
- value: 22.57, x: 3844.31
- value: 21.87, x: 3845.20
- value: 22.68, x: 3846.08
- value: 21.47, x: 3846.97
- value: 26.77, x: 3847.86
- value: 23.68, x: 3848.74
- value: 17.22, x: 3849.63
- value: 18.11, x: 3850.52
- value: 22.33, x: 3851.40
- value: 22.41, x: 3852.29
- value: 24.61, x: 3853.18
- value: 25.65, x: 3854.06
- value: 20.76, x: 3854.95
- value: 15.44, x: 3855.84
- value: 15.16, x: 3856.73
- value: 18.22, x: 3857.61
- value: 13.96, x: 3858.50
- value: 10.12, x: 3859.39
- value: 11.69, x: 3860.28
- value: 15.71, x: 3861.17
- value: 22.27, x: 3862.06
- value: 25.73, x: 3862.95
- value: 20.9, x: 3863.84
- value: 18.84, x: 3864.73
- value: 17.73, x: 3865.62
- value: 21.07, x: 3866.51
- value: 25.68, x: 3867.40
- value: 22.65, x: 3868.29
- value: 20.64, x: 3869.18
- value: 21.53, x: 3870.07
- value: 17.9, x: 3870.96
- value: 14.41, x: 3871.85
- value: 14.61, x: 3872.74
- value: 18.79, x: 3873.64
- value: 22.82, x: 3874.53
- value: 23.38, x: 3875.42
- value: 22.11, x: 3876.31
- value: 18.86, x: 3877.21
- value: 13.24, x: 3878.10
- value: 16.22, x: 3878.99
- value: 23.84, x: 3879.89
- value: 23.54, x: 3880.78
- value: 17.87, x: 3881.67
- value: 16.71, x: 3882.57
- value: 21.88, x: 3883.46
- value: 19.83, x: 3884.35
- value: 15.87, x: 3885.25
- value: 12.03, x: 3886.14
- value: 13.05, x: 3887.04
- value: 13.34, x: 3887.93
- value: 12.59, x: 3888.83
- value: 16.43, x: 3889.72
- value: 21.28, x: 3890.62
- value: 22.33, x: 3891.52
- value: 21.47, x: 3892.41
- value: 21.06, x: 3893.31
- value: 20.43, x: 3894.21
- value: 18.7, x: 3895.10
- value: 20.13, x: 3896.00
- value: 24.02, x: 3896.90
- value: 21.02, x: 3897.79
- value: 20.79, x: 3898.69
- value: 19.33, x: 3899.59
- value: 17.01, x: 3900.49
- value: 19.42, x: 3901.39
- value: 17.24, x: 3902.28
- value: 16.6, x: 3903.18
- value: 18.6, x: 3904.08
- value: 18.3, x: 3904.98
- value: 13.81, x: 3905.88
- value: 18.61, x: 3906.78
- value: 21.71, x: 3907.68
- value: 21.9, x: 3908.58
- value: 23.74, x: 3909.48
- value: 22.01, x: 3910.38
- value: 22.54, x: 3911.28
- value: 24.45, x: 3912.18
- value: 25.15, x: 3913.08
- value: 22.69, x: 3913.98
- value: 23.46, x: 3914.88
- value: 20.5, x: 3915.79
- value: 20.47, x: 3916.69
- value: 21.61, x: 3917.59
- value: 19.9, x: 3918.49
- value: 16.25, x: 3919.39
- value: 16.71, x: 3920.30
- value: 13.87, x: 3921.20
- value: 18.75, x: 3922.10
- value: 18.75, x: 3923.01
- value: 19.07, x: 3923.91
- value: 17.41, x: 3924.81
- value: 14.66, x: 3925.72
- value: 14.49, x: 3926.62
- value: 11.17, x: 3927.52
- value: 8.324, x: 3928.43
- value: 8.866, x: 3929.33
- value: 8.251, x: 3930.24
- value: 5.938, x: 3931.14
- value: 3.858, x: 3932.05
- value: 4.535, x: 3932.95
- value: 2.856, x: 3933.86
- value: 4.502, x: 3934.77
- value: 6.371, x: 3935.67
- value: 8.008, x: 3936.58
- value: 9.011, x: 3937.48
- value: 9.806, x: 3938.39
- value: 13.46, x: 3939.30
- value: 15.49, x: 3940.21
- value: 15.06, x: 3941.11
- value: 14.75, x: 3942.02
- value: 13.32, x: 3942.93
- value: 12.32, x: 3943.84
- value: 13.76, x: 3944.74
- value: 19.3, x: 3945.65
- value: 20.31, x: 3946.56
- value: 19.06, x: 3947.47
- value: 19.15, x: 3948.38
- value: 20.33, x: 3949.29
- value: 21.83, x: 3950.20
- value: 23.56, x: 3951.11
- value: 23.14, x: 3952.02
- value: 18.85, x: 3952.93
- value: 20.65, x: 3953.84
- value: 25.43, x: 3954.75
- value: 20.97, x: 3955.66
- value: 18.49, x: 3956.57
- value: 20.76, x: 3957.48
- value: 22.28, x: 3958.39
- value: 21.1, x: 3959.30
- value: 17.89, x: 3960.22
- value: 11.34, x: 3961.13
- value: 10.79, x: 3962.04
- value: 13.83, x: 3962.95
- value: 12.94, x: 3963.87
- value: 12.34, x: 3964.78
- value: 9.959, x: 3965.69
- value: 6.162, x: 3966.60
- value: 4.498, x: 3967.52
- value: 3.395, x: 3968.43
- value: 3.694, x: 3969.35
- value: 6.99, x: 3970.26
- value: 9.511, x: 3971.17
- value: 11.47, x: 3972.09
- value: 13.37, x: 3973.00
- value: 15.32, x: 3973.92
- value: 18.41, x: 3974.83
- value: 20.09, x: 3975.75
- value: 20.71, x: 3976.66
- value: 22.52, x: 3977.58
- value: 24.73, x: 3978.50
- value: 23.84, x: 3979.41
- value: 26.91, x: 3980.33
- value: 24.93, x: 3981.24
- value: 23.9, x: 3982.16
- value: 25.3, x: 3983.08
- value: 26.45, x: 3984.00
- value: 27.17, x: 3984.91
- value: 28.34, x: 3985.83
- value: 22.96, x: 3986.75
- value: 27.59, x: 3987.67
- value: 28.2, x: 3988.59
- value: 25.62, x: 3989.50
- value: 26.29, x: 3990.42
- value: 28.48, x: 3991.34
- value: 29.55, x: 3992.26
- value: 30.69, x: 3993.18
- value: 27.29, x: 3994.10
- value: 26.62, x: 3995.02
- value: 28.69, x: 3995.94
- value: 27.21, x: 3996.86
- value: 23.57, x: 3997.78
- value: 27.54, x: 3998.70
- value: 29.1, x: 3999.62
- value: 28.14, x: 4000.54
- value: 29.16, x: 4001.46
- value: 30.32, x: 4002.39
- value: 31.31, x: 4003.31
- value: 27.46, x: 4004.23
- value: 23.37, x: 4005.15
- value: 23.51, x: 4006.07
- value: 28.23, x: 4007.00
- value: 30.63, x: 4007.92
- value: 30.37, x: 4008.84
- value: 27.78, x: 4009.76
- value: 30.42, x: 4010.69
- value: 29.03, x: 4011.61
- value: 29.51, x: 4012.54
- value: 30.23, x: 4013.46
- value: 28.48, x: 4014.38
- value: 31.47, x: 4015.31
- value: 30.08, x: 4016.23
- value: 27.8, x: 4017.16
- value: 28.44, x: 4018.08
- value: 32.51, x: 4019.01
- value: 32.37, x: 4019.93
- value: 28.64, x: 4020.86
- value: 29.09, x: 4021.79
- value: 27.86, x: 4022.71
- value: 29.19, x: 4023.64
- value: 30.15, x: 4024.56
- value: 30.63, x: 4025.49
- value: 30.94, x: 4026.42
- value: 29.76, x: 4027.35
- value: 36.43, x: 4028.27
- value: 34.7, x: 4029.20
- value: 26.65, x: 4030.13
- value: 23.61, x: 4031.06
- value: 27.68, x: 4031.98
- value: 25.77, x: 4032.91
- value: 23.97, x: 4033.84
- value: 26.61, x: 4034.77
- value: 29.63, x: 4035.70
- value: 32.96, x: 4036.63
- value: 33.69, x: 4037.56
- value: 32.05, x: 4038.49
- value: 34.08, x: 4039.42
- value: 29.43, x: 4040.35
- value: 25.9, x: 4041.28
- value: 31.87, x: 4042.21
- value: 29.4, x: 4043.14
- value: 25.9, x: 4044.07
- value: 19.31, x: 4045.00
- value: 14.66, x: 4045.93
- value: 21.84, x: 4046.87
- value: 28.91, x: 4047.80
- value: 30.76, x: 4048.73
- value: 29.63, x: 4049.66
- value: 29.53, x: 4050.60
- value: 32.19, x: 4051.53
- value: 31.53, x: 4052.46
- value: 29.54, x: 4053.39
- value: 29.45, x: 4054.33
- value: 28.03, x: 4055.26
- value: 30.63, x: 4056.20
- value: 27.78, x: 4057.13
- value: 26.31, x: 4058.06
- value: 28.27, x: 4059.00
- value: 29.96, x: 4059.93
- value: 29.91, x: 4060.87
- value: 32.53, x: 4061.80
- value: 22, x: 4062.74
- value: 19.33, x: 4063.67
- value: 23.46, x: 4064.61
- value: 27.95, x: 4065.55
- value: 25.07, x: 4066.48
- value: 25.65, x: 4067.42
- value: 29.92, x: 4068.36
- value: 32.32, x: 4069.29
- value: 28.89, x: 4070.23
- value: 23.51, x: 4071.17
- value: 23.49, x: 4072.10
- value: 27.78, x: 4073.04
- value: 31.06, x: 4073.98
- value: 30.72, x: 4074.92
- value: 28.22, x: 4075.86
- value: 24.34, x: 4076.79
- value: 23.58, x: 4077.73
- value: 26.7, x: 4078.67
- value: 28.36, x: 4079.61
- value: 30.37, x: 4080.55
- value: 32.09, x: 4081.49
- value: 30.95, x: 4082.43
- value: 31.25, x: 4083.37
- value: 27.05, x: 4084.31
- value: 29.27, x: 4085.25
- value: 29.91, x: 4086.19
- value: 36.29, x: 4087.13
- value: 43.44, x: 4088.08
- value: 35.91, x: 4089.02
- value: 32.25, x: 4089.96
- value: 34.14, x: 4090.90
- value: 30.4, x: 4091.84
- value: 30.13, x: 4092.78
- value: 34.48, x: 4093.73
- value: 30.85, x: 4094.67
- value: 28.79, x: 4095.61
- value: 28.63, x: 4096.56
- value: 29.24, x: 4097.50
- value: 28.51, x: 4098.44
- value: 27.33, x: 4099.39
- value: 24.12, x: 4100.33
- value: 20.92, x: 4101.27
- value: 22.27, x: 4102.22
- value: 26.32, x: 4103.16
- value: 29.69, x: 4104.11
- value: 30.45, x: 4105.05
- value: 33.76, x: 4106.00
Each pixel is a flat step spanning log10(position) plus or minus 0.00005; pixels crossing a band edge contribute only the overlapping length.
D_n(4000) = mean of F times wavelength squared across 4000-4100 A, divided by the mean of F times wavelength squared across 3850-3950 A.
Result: 1.8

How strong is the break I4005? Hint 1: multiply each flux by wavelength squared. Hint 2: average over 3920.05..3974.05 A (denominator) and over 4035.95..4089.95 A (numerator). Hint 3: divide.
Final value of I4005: 2.22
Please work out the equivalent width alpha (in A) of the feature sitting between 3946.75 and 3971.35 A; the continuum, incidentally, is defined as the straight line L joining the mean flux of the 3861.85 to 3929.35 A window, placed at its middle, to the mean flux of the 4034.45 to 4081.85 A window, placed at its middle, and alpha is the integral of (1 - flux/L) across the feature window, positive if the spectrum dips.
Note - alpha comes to 7.44 A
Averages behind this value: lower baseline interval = 19.1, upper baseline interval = 28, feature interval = 15.6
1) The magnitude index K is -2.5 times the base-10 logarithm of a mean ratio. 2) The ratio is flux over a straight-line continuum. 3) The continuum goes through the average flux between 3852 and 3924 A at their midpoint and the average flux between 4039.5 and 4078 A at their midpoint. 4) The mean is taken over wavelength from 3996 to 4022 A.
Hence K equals -0.15 mag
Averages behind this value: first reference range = 19.3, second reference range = 27.4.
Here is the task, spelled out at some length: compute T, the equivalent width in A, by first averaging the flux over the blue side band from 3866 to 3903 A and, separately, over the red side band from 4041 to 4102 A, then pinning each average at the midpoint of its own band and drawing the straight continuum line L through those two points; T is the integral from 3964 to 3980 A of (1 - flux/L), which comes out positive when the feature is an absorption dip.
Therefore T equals 6.9 A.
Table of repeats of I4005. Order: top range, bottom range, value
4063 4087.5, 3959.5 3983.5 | 1.93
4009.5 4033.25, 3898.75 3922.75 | 1.58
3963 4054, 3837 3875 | 1.50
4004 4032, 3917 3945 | 2.49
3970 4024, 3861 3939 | 1.57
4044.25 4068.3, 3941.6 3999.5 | 1.42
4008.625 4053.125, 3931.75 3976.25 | 2.15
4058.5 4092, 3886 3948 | 1.93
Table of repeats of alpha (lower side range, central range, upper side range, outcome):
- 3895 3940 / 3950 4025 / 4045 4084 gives -4.9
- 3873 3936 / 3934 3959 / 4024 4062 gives 5.3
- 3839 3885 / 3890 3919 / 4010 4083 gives 0.9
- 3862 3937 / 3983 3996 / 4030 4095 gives -1.9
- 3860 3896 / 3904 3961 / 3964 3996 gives 8.6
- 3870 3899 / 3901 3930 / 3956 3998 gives 1.1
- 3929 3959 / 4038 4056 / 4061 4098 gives -1.7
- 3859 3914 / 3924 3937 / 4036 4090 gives 7.7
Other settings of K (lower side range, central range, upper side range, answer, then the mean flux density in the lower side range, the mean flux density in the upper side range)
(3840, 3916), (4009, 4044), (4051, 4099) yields -0.11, 19.4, 29.3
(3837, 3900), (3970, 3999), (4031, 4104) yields 0.04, 18.6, 28.5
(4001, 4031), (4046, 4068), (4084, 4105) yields 0.08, 29.5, 30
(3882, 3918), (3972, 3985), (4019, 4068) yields 0.12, 19.5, 28.4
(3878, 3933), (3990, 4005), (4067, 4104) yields -0.19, 17.8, 29.2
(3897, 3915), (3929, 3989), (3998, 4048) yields 0.45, 20.4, 28.6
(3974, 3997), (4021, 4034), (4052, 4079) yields -0.10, 25.5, 27.5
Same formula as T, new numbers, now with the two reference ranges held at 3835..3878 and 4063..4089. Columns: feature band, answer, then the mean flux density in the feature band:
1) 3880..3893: 1.18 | 17.9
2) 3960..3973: 7.68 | 9.61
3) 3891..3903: 0.03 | 20.2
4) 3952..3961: 0.98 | 20.5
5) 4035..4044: -1.25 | 30.7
